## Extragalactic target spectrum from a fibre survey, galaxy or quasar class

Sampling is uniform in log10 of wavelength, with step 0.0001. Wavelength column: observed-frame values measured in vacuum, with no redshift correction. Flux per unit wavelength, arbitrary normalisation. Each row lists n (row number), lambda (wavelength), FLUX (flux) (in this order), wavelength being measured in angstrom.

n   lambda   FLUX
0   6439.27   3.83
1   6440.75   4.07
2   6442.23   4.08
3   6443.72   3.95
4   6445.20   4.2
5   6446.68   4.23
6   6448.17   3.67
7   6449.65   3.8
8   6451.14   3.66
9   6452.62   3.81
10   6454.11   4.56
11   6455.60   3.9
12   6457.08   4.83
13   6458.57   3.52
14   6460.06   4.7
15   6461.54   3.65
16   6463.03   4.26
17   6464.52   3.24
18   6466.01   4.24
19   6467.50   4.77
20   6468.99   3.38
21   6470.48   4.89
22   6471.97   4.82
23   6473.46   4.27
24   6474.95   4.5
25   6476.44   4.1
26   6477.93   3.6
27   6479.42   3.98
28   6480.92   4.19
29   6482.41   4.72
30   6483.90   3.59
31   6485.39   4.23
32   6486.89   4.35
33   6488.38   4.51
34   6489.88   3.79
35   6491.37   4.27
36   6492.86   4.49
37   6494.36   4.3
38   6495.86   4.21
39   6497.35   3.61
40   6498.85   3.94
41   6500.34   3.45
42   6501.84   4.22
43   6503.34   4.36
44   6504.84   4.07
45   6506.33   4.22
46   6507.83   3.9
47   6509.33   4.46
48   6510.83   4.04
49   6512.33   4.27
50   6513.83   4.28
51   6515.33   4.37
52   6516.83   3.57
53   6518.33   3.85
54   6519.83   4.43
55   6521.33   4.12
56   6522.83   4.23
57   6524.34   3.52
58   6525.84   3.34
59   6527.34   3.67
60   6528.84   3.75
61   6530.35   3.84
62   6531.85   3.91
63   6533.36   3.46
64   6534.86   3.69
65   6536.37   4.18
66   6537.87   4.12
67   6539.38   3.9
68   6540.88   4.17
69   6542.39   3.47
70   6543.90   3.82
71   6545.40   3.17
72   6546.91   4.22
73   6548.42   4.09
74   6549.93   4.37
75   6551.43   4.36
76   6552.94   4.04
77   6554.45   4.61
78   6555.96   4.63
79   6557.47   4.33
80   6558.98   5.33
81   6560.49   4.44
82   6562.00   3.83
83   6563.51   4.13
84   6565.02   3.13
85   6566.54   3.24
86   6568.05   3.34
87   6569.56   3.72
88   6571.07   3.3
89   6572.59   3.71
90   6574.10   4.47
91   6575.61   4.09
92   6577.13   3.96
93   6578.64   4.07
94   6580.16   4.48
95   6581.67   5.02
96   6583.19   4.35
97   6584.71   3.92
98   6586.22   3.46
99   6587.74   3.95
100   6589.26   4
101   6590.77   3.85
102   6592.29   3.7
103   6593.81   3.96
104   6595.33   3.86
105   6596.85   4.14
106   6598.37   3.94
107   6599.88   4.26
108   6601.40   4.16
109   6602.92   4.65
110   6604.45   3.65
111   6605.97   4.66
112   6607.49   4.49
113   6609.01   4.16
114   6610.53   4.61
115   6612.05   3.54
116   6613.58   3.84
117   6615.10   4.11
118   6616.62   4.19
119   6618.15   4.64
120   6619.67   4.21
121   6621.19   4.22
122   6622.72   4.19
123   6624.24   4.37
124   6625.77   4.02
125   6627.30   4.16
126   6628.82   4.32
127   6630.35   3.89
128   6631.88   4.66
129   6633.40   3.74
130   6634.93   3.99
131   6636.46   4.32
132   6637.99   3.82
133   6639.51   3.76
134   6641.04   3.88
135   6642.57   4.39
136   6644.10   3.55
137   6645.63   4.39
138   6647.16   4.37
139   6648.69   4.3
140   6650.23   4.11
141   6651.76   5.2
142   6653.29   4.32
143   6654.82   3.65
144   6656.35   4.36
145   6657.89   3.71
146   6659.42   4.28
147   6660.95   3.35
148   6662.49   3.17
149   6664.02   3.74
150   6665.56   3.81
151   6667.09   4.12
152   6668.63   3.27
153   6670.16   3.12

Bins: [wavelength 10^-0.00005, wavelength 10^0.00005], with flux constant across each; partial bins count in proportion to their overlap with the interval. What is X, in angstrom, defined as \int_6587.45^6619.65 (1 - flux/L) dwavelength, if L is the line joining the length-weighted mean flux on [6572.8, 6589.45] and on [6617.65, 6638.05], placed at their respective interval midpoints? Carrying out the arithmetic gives 0.4 angstrom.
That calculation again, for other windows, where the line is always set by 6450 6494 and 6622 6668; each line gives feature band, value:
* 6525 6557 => 1.4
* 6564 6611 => 1.0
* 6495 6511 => 0.4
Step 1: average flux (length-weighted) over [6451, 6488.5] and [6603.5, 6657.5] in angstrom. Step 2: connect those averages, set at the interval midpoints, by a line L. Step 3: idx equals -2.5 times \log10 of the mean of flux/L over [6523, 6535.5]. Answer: 0.14 mag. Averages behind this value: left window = 4.17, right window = 4.17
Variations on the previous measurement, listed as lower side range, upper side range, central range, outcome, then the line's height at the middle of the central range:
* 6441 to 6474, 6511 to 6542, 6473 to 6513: -0.03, 4.02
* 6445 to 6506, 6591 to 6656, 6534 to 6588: 0.03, 4.14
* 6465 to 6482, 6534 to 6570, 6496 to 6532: 0.04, 4.12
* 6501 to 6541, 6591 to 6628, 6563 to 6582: 0.06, 4.08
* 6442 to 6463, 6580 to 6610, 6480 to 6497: -0.04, 4.07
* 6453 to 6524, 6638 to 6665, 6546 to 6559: -0.07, 4.1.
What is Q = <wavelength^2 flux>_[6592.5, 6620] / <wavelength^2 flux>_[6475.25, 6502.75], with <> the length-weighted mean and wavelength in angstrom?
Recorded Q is 1.05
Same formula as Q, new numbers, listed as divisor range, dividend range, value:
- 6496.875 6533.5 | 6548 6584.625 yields 1.06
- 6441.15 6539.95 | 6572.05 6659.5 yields 1.06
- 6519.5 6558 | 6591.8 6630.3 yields 1.07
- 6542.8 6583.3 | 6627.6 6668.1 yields 1.02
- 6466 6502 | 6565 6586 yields 0.97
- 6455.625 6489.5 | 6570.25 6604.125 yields 1.00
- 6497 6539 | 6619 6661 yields 1.08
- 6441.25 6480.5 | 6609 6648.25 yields 1.06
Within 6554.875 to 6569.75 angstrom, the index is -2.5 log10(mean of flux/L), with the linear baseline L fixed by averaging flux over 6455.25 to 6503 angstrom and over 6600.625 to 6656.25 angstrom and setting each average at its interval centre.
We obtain 0.035 mag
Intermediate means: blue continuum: 4.15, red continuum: 4.18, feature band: 4.04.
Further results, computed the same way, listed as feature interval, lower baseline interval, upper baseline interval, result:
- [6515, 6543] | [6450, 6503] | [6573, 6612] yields 0.07 mag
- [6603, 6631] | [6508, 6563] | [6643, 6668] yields -0.04 mag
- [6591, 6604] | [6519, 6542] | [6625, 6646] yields -0.02 mag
